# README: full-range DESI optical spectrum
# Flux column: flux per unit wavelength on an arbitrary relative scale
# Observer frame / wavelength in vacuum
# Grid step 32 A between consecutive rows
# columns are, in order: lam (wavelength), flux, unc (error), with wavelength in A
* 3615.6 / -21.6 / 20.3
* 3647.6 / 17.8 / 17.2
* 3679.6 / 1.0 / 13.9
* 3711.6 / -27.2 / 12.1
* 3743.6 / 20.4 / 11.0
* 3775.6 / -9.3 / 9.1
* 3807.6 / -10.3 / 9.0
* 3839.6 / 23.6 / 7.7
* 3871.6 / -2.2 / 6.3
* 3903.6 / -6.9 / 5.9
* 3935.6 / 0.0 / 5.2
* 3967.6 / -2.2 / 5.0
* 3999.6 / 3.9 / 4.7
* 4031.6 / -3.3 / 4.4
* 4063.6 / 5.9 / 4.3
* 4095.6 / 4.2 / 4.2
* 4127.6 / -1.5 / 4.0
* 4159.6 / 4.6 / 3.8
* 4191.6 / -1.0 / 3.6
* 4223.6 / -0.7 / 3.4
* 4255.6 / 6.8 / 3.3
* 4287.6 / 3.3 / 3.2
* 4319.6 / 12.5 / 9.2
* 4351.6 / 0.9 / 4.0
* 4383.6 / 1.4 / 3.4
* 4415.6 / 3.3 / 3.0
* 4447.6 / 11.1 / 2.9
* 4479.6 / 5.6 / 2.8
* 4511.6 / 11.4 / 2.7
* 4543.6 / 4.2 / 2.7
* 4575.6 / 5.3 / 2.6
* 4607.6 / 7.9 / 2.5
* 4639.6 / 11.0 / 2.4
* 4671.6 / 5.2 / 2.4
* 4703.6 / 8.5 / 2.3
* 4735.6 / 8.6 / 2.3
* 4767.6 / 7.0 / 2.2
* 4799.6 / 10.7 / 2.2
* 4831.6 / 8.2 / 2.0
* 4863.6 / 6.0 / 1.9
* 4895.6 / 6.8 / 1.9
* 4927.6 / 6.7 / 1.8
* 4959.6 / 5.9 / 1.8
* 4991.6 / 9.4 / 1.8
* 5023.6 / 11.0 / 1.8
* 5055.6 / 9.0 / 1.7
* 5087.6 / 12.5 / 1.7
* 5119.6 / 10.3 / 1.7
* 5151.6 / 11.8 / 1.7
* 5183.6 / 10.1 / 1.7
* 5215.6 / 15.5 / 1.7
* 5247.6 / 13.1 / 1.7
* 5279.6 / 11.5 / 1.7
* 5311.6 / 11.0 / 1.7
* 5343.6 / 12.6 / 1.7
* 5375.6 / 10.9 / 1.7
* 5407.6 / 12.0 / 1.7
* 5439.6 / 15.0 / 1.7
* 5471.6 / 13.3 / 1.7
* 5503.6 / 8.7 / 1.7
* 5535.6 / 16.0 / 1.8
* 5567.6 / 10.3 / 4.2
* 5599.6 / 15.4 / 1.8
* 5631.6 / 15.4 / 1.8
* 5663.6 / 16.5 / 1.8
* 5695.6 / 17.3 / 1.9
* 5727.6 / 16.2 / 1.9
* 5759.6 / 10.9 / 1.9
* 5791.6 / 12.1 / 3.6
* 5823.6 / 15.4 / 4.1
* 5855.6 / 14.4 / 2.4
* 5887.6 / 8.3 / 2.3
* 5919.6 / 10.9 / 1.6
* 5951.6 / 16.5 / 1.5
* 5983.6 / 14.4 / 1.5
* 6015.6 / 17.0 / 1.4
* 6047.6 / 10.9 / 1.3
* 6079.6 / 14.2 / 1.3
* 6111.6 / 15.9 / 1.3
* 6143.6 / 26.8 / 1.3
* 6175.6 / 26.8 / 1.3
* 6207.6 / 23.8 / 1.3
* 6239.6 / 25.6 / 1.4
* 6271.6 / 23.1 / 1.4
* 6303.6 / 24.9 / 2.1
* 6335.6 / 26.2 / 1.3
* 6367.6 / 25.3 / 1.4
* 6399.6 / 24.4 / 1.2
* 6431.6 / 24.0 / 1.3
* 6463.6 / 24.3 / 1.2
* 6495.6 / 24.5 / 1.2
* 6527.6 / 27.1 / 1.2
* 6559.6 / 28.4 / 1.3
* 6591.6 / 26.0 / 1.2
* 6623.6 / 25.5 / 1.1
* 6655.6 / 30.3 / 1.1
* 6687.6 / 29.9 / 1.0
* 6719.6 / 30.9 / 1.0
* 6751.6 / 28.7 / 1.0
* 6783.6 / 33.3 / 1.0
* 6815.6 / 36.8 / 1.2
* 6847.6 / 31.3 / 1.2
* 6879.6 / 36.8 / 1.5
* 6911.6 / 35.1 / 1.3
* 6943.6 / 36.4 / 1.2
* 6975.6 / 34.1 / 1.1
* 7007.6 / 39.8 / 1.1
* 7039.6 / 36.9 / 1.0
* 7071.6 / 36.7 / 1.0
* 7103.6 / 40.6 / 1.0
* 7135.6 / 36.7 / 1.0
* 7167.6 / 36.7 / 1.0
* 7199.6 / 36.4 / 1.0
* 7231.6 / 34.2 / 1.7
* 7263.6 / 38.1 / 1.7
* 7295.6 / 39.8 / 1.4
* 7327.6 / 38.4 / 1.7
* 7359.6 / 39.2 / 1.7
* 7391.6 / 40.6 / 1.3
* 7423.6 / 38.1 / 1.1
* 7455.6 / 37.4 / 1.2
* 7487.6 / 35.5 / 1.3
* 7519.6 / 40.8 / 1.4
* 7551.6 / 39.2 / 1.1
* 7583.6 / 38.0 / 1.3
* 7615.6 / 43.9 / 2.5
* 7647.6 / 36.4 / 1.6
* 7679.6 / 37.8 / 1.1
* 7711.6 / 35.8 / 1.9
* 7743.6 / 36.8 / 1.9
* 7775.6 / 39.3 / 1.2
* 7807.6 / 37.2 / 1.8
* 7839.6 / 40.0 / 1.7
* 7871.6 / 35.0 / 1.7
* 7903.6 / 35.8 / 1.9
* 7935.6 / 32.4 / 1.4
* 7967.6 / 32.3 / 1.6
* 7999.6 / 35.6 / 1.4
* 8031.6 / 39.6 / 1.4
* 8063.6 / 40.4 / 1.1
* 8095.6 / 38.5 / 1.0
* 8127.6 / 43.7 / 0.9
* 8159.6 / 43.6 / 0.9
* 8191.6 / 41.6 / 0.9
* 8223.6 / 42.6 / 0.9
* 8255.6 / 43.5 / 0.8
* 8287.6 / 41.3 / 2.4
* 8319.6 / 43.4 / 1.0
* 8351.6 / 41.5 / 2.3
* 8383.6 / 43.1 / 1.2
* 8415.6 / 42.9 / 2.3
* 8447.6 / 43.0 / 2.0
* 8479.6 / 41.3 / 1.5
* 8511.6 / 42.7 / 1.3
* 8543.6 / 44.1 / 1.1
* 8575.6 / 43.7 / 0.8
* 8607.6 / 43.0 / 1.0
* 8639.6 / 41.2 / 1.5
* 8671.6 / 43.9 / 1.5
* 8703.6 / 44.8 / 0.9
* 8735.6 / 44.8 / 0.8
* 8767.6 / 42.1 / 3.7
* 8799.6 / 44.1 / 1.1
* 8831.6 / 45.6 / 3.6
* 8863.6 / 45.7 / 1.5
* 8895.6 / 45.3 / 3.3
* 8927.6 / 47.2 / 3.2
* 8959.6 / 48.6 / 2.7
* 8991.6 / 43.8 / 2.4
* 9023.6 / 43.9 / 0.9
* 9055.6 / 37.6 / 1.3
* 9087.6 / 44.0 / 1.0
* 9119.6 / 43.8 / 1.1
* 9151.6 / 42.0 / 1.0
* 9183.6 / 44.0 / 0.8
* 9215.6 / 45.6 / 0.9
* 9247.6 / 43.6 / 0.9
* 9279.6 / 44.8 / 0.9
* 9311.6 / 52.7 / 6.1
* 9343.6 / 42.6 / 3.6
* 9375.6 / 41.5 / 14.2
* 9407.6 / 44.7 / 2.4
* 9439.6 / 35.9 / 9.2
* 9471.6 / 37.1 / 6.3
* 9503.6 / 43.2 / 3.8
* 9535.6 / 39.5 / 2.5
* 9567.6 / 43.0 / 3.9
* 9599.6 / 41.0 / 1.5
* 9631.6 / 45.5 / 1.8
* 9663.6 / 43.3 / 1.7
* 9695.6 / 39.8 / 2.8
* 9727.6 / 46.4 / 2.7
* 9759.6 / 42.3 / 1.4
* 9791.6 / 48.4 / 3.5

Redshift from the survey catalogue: 0.54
